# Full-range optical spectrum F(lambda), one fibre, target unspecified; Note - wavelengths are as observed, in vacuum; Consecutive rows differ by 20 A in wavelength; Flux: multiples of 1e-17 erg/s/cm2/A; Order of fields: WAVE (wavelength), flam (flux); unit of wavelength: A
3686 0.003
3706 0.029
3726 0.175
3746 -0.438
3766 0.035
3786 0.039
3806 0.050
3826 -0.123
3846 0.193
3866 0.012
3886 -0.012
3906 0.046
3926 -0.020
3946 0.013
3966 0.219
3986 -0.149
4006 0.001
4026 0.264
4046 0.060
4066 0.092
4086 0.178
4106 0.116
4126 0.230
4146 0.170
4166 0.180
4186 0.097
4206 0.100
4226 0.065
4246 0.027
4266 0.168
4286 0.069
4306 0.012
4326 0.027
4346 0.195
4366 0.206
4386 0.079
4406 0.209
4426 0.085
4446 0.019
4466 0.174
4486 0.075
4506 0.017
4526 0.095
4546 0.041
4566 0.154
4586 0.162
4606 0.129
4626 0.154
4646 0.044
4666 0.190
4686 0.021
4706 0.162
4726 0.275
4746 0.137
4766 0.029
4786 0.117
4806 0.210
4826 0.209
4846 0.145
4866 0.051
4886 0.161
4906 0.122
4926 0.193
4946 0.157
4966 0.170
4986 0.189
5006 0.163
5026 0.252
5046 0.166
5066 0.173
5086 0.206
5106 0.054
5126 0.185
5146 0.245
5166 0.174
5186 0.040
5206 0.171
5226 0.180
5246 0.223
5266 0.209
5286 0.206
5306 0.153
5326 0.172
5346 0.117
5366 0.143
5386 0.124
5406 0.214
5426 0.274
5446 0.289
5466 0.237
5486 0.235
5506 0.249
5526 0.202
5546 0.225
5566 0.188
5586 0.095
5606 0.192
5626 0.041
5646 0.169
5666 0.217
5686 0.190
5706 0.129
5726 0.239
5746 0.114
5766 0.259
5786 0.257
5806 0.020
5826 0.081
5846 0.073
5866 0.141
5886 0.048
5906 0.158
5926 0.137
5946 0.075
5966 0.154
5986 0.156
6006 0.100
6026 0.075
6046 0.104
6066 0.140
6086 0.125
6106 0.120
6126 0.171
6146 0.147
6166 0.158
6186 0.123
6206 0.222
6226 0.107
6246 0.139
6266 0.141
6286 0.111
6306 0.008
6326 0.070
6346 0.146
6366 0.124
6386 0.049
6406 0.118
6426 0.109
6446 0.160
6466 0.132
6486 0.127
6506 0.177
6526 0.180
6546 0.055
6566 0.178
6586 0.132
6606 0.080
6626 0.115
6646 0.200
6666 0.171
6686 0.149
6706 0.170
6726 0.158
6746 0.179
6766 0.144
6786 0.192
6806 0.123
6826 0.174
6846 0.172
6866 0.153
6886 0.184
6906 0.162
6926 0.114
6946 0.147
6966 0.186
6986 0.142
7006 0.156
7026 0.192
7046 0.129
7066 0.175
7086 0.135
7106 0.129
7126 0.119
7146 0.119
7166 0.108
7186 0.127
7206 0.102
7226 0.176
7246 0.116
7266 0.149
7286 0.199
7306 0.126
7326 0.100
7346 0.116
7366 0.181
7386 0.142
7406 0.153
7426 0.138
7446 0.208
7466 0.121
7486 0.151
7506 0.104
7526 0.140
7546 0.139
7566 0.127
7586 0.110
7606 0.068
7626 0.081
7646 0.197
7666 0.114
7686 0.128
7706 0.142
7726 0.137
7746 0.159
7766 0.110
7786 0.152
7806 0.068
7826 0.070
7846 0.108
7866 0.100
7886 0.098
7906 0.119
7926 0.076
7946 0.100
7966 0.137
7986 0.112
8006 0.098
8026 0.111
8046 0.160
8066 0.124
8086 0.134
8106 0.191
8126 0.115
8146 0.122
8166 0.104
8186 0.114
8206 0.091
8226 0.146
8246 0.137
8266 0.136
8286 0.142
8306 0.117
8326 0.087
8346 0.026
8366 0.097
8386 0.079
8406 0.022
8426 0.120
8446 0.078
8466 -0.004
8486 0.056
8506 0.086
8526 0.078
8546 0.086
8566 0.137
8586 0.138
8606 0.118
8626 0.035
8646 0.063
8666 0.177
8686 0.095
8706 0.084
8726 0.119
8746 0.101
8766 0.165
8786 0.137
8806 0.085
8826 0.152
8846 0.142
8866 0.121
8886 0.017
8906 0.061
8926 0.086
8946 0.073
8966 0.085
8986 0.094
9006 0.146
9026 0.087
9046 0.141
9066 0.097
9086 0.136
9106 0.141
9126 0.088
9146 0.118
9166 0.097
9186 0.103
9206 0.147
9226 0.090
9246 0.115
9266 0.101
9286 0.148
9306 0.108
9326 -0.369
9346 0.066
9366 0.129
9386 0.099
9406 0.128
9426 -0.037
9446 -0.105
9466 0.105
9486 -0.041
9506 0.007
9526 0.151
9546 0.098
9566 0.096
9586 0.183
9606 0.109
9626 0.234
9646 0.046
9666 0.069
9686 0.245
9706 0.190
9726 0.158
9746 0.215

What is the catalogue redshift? 0.666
